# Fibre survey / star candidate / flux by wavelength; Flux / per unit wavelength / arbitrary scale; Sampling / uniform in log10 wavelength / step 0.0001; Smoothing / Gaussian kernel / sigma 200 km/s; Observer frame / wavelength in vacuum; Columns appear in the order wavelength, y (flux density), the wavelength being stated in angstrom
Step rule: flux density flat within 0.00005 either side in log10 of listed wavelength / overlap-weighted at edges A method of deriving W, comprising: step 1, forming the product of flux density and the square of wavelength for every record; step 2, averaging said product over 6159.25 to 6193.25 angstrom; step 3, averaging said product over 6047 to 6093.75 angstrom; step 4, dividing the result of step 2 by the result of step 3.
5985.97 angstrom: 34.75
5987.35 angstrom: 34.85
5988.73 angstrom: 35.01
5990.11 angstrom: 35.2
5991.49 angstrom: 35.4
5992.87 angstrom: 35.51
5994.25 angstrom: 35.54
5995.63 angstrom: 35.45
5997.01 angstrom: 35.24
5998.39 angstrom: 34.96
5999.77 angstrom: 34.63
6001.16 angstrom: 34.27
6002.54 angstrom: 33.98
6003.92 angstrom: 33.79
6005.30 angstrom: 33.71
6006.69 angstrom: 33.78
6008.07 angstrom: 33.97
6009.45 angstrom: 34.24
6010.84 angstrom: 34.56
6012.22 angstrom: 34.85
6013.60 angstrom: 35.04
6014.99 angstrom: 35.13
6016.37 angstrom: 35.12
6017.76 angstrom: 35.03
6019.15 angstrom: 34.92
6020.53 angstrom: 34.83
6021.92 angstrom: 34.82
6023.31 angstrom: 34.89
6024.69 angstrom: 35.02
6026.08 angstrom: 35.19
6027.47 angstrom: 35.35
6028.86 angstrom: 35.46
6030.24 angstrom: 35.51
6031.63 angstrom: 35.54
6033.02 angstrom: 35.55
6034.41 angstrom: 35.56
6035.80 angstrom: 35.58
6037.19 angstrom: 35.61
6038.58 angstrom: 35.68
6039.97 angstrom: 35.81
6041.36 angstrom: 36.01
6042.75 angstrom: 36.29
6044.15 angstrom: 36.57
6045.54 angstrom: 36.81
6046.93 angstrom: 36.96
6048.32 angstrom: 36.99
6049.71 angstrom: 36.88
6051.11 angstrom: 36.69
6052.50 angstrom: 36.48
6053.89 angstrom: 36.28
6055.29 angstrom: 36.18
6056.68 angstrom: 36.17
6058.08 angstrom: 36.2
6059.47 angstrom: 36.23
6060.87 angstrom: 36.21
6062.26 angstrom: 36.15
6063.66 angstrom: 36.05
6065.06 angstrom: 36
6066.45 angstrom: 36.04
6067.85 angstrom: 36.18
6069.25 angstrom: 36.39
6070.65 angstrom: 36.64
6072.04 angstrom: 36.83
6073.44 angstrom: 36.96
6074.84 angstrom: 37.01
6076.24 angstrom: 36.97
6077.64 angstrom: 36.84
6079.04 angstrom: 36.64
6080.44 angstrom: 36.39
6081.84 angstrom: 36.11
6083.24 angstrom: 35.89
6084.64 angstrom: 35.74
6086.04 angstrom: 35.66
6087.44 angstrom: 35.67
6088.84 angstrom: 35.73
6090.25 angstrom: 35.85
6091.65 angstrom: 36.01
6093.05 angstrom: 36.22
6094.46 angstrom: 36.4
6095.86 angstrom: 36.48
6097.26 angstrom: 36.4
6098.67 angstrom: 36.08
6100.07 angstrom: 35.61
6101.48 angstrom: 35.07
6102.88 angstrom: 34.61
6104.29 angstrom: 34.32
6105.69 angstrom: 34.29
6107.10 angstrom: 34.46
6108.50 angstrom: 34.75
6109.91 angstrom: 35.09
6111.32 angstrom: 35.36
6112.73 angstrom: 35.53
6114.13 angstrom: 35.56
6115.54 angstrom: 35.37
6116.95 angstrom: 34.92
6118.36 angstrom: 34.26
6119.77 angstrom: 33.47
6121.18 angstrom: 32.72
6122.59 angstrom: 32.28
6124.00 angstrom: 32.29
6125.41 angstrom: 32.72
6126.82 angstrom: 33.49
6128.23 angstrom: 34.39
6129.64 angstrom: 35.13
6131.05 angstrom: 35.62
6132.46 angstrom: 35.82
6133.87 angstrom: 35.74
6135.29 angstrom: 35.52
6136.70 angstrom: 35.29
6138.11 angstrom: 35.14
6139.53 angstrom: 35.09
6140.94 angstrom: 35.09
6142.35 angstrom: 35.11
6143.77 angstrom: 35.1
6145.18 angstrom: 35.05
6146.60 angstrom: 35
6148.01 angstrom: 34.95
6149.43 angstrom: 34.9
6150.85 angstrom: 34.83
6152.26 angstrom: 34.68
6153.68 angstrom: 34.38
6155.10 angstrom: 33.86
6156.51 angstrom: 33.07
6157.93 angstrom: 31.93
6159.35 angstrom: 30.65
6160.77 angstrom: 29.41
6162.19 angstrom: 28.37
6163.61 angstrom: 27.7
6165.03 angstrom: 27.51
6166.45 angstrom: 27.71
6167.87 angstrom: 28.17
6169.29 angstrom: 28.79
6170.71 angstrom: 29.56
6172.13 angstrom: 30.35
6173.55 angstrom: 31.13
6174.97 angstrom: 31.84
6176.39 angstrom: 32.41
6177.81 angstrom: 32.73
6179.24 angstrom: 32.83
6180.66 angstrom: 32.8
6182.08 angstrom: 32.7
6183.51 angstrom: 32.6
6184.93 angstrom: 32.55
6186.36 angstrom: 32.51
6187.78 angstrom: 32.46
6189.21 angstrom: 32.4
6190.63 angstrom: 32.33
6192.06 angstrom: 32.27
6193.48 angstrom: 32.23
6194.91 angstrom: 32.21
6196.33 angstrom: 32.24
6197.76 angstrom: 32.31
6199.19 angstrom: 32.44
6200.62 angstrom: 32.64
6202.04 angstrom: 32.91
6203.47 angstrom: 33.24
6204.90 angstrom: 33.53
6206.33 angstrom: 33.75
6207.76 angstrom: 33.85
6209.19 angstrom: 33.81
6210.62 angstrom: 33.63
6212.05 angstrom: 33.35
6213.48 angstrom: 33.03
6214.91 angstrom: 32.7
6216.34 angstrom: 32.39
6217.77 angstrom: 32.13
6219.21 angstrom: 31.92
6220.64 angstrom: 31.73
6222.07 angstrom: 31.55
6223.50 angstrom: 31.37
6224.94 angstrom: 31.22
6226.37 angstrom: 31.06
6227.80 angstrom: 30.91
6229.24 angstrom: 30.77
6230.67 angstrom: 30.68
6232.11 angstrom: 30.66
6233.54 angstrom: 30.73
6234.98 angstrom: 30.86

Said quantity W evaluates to 0.88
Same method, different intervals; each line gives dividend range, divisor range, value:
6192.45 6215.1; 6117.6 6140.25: 0.99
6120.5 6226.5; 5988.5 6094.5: 0.96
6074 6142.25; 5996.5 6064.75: 1.02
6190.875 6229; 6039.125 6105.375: 0.94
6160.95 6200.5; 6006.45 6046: 0.93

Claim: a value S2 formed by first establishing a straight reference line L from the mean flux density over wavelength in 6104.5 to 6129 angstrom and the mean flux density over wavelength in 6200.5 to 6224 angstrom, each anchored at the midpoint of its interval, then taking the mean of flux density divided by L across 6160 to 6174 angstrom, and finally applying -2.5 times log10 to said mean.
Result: 0.16 mag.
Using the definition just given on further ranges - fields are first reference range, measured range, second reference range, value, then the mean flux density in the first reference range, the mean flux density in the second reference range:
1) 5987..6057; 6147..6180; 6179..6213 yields 0.06 mag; 35.4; 32.8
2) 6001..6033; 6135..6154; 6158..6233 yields -0.08 mag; 34.8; 31.7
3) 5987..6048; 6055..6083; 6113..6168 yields -0.06 mag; 35.2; 33.5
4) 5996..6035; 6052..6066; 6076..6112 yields -0.03 mag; 34.8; 35.7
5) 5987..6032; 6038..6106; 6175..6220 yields -0.06 mag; 34.9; 32.7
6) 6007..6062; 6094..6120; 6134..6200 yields -0.04 mag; 35.6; 32.5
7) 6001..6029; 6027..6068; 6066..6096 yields -0.02 mag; 34.7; 36.3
